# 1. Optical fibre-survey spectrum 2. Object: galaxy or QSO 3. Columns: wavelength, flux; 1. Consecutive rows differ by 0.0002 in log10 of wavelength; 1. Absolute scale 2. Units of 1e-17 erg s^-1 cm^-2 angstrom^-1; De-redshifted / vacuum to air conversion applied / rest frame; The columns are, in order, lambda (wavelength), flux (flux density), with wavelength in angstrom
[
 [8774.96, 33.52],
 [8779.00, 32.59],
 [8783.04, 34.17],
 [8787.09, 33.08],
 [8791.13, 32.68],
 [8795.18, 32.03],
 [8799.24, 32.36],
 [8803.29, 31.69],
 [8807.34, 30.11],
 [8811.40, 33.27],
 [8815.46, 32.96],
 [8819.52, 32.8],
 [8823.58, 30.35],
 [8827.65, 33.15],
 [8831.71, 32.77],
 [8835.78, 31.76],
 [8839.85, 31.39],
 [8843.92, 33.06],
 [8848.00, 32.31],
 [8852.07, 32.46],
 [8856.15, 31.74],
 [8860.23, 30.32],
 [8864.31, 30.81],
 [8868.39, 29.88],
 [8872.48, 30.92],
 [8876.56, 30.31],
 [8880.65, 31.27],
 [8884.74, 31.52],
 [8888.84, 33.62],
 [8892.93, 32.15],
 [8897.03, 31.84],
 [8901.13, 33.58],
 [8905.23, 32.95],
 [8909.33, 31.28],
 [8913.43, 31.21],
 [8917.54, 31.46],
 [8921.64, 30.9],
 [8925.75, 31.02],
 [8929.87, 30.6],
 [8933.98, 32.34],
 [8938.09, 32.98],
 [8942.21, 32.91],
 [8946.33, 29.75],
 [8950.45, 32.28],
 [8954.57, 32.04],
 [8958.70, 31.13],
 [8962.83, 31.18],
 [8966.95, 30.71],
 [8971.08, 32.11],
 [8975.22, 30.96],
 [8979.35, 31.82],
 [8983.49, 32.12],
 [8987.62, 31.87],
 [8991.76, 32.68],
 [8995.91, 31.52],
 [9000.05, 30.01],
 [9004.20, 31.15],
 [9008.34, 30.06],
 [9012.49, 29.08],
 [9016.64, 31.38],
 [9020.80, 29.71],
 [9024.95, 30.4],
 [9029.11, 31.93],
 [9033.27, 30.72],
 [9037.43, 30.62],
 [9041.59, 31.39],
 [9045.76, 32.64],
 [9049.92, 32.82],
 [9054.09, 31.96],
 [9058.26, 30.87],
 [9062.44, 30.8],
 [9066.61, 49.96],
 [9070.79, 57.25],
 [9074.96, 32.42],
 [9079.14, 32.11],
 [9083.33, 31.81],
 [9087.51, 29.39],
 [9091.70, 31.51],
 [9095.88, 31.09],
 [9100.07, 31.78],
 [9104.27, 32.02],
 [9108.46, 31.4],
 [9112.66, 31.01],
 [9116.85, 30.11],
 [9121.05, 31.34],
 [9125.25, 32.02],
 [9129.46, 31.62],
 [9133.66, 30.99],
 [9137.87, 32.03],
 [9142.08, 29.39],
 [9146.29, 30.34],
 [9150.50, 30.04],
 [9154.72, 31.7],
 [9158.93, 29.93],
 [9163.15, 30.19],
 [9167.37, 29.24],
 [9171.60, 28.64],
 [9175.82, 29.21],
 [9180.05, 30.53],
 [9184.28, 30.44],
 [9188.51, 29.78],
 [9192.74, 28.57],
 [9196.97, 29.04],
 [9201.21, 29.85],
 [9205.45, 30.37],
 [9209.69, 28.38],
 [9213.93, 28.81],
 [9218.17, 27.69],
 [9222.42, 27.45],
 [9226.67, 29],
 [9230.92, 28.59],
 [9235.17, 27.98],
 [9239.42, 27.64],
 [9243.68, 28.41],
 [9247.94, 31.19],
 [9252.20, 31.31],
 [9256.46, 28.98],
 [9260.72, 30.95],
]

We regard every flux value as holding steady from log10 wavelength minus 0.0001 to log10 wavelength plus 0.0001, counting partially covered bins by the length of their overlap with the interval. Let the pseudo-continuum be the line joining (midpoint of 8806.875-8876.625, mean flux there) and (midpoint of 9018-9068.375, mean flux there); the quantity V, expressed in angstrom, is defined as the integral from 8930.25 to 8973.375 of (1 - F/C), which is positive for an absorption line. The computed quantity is 0.8 angstrom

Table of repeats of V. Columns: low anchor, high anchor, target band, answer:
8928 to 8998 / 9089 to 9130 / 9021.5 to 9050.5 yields 0.17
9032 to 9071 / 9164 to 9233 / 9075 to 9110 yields 1.99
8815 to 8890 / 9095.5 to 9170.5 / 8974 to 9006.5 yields -0.24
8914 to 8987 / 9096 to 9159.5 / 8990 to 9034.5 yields 0.87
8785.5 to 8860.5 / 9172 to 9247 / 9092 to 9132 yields -2.17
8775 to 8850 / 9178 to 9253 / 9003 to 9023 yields 0.35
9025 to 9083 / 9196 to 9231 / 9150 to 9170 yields 0.40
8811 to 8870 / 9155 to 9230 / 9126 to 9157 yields -1.30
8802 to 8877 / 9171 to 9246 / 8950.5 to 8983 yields -0.80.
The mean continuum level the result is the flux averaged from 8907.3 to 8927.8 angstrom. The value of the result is 31.2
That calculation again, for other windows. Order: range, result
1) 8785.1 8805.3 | 32.4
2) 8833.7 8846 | 32.1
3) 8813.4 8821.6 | 32.9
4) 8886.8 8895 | 32.9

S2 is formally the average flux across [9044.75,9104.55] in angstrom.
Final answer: 34.7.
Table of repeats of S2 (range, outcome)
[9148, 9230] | 29.4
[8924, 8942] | 31.9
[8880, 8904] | 32.4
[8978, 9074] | 33.2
